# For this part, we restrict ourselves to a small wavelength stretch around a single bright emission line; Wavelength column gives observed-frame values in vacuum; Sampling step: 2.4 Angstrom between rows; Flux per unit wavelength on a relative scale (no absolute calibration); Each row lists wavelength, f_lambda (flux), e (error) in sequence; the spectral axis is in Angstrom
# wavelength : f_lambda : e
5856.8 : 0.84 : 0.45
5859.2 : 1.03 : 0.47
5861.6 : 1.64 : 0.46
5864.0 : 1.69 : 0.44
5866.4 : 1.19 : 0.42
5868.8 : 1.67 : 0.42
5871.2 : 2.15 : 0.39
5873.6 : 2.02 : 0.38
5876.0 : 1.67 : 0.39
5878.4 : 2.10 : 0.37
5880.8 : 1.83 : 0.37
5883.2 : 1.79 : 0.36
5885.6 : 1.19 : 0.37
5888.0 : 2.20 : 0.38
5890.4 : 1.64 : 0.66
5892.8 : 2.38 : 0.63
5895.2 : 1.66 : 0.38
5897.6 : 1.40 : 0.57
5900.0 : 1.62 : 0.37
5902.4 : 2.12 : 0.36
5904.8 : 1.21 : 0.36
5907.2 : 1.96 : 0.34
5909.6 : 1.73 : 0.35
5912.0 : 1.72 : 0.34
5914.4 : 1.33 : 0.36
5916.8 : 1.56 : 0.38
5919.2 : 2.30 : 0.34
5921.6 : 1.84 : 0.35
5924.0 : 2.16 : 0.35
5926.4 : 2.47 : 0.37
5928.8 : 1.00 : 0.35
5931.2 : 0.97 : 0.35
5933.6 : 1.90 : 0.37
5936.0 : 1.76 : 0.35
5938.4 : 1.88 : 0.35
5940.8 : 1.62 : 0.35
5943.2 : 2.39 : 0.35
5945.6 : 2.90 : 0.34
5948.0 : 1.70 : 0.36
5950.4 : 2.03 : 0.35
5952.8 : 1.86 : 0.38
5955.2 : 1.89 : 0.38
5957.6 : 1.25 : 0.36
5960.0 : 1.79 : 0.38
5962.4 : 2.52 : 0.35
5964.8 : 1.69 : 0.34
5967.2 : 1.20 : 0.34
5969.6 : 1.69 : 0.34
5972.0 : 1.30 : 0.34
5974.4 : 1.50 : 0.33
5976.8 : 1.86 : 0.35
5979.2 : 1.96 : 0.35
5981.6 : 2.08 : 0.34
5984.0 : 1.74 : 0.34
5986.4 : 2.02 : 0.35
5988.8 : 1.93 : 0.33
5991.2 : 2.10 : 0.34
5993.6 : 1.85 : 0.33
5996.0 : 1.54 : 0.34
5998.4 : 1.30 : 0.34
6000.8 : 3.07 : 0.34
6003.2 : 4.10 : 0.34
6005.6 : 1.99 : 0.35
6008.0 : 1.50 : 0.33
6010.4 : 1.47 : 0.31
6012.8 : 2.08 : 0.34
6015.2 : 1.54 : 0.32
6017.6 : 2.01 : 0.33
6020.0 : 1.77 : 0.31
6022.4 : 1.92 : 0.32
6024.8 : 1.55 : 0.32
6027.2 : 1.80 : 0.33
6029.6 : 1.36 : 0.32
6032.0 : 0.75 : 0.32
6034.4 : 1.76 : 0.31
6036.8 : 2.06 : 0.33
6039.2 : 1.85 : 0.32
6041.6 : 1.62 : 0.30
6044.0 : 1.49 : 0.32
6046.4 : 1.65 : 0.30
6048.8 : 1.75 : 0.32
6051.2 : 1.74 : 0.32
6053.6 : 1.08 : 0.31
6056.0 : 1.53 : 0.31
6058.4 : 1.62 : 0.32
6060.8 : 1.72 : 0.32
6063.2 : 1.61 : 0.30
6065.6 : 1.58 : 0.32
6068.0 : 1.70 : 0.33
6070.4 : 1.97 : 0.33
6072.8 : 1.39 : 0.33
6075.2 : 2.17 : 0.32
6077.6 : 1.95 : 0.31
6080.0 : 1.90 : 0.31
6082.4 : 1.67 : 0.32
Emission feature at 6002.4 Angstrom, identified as [O III]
